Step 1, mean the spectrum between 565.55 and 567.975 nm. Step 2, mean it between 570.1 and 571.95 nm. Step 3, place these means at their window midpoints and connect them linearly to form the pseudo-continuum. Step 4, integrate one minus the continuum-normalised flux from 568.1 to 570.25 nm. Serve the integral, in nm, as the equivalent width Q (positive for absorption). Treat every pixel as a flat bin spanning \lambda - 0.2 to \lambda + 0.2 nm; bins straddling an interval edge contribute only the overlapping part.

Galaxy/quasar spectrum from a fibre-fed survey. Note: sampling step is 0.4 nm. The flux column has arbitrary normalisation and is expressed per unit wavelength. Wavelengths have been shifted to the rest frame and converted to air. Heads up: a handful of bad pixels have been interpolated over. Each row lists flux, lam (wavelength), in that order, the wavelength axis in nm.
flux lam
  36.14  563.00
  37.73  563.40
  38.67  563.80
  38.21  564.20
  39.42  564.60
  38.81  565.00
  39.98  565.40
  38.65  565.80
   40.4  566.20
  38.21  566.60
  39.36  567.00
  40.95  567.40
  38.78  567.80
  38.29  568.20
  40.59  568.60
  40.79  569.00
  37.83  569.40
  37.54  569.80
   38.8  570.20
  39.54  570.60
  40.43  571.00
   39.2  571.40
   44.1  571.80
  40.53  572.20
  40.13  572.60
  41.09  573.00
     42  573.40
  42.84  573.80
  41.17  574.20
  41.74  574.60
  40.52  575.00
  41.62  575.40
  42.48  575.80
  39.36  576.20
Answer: 0.051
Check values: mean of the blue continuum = 39.4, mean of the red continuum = 40.4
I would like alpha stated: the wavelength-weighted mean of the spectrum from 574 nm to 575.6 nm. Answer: 41.3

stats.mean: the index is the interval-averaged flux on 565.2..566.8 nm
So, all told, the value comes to 39.3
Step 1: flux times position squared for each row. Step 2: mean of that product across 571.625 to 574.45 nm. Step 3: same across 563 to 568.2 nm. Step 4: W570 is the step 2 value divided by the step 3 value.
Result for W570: 1.1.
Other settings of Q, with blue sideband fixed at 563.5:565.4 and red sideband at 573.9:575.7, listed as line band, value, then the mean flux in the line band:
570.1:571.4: 0.03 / 39.6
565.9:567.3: 0.00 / 39.4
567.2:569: 0.00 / 39.8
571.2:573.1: -0.01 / 41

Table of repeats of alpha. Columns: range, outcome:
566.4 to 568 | 39.3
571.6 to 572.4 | 42.3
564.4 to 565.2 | 39.1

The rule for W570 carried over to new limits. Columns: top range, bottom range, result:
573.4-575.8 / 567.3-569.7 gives 1.08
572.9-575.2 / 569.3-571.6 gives 1.08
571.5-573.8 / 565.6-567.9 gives 1.08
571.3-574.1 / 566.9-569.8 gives 1.07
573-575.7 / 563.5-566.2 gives 1.10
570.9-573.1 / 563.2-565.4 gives 1.09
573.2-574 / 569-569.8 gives 1.12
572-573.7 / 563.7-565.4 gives 1.09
